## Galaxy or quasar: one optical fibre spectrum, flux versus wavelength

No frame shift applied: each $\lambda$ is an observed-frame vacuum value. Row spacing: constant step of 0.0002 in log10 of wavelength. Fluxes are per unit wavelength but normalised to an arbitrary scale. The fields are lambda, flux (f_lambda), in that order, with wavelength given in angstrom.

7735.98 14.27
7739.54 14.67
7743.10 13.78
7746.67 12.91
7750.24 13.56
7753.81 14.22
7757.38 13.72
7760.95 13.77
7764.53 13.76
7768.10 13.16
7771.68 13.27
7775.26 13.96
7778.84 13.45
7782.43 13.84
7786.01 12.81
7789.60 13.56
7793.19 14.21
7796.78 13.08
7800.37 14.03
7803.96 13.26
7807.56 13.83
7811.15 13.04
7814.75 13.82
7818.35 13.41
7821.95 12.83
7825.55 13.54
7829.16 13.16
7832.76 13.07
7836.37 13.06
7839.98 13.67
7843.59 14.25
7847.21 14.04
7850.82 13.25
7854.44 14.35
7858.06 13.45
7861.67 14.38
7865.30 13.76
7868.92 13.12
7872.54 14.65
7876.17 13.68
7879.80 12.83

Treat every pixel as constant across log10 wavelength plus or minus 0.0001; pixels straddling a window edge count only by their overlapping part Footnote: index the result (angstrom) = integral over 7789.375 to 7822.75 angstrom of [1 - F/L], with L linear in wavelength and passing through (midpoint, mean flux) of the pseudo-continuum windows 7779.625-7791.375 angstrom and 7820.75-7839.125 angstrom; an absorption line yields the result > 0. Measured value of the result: -0.6 angstrom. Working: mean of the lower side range 13.4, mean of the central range 13.5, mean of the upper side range 13.2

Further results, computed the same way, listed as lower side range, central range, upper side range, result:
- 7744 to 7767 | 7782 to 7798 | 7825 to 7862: 0.2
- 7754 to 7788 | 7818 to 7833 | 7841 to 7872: 0.6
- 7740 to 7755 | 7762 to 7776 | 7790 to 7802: 0.2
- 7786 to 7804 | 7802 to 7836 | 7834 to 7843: 0.5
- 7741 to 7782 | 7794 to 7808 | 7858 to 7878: 0.1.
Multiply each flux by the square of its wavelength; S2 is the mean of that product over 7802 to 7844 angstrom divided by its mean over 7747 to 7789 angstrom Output 1.0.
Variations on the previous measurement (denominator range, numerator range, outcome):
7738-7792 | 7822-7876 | 1.02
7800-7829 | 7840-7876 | 1.05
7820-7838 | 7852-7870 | 1.06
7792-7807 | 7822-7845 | 0.99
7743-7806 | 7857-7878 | 1.05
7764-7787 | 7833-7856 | 1.04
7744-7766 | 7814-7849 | 1.01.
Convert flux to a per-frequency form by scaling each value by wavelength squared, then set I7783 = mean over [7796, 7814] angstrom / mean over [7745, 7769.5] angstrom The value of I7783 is 1.00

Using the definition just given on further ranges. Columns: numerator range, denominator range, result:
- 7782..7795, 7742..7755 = 1.01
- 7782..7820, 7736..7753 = 0.99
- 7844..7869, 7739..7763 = 1.03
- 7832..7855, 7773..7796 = 1.02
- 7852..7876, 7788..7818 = 1.04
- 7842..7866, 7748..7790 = 1.05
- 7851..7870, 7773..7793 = 1.04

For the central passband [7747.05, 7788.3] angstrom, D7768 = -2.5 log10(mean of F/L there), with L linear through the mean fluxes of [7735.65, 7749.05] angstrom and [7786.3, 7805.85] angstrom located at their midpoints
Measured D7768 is 0.01 mag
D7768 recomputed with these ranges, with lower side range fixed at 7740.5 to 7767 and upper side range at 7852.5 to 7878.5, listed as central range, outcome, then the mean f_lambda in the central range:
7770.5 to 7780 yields 0.01 mag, 13.6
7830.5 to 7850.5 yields 0.02 mag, 13.6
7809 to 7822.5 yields 0.04 mag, 13.3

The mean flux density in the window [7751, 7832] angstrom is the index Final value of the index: 13.5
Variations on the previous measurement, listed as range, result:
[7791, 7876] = 13.6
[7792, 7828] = 13.5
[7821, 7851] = 13.5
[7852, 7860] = 13.9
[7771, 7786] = 13.6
